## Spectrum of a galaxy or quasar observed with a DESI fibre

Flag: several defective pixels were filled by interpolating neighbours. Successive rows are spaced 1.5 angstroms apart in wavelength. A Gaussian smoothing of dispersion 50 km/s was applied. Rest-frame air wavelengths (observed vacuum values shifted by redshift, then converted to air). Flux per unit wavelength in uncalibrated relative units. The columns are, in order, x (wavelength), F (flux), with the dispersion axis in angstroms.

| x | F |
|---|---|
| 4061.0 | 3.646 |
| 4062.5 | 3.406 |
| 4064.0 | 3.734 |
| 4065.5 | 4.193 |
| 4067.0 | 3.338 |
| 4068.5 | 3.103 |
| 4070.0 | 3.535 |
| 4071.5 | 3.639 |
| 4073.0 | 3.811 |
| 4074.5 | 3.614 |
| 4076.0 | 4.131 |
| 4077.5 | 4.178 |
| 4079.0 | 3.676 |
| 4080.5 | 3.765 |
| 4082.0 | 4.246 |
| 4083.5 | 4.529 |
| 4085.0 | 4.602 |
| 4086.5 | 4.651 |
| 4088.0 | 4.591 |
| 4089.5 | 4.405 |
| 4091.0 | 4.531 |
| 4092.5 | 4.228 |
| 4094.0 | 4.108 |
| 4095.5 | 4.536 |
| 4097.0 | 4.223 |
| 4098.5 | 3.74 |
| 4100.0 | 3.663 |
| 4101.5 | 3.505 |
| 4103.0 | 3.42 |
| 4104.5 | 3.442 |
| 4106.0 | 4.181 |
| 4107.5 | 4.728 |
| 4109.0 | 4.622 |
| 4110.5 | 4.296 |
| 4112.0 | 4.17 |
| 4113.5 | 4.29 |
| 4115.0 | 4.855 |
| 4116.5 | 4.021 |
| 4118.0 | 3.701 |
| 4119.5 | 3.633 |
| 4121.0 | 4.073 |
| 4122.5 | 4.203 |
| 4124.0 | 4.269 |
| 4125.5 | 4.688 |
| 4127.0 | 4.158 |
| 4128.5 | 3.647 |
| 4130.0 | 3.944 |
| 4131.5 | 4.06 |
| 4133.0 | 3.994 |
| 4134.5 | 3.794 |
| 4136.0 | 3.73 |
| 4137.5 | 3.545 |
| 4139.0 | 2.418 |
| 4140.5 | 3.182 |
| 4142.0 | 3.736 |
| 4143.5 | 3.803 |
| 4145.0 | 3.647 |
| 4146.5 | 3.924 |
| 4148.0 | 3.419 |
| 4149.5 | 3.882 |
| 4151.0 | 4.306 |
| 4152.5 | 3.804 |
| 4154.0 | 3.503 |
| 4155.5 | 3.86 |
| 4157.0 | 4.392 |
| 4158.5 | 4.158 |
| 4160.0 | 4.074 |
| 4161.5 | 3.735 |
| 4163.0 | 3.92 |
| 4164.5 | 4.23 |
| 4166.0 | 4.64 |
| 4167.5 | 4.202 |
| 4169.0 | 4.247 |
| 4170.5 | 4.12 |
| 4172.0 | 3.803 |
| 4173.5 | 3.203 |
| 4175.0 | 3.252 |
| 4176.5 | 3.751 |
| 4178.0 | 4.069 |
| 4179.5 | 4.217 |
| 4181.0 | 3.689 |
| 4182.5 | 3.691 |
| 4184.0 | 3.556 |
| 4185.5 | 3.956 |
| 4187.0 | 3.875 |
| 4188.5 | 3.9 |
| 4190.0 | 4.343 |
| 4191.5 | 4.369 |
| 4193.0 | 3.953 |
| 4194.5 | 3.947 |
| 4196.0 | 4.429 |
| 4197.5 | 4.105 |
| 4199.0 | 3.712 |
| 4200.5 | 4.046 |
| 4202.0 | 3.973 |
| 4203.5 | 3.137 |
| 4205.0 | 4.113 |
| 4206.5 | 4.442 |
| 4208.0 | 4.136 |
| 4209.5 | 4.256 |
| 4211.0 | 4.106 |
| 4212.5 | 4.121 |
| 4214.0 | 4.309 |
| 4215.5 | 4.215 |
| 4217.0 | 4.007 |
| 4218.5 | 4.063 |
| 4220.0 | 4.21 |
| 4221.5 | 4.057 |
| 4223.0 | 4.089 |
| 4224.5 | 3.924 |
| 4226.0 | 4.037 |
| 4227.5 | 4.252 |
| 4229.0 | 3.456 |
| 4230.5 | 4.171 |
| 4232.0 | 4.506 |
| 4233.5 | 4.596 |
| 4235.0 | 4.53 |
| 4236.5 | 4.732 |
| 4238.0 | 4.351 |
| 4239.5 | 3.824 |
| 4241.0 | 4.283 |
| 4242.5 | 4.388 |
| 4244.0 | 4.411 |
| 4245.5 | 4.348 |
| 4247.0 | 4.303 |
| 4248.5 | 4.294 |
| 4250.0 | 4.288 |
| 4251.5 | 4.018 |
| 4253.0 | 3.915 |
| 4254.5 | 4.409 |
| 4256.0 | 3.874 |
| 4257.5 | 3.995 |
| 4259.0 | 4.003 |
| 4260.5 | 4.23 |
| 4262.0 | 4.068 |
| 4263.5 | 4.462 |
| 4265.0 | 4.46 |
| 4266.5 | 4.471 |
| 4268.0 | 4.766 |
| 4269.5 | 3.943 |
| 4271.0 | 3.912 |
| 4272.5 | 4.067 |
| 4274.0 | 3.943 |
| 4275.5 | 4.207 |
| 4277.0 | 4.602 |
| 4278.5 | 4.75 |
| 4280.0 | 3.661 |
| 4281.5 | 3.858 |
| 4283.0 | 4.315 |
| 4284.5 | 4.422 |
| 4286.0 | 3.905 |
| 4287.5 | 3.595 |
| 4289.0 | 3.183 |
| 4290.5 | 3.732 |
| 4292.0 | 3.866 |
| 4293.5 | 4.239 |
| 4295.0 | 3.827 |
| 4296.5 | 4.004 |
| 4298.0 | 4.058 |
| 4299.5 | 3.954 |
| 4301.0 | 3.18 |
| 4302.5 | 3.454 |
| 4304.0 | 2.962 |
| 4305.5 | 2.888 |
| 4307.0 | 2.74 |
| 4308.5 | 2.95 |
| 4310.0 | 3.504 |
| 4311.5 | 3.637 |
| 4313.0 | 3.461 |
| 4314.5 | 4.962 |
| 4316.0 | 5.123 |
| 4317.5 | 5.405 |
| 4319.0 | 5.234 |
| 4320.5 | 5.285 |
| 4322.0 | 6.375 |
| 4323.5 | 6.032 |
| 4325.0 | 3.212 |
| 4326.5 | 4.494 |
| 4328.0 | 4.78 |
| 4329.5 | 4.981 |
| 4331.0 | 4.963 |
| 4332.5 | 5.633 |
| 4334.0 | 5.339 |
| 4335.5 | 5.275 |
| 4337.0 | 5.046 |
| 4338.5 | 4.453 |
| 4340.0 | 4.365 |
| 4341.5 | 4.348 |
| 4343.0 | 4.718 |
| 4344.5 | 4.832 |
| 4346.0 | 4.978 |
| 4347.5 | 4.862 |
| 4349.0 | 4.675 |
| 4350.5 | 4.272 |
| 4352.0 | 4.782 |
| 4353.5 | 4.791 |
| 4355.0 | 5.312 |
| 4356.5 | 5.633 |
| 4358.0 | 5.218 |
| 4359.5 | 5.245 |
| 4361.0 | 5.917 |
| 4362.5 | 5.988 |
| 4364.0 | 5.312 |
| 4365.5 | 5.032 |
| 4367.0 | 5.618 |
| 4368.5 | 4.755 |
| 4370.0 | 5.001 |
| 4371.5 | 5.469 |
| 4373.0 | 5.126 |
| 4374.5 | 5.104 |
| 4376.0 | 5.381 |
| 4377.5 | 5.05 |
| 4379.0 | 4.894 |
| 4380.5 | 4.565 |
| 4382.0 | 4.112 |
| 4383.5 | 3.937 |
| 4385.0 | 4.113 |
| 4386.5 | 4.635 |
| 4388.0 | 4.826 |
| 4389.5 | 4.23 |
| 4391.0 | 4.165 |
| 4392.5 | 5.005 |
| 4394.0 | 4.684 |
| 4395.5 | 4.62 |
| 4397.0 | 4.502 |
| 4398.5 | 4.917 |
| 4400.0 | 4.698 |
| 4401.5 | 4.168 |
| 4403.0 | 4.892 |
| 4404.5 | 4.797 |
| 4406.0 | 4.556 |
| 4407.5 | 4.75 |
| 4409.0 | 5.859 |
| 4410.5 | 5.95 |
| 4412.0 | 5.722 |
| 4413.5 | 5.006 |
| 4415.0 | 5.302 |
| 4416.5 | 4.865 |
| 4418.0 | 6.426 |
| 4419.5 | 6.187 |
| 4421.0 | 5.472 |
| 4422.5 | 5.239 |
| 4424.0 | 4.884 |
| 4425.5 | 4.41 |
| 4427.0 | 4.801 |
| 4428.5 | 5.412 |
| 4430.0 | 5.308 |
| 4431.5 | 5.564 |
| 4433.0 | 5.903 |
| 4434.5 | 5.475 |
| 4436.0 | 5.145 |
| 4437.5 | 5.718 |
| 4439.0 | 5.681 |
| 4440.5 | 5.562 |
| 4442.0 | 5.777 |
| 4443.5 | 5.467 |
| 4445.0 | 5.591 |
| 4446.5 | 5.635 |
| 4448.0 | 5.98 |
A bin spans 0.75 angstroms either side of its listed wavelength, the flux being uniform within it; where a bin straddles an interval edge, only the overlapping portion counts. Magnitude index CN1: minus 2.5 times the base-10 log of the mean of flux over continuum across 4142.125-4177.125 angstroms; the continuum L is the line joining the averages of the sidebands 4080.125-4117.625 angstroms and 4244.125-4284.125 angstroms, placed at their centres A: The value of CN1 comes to 0.08 mag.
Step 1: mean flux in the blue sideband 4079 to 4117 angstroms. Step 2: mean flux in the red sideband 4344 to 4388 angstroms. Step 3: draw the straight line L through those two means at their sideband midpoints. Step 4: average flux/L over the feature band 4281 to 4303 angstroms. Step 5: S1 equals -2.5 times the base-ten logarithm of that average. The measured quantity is 0.234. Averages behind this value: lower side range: 4.2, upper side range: 4.98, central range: 3.84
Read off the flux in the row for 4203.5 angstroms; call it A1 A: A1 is 3.137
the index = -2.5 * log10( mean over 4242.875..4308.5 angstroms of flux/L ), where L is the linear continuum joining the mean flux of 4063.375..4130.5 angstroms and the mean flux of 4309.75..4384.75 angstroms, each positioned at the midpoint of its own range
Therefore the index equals 0.18 mag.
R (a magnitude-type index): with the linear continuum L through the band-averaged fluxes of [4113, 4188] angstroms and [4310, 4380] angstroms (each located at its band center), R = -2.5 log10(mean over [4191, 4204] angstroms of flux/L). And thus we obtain 0.05 mag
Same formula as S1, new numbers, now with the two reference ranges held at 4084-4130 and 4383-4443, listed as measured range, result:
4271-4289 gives 0.15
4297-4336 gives 0.10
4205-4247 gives 0.08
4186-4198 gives 0.08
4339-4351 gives 0.06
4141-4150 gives 0.16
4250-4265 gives 0.12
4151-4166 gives 0.08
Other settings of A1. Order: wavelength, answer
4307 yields 2.74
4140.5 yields 3.182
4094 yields 4.108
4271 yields 3.912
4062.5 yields 3.406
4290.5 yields 3.732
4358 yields 5.218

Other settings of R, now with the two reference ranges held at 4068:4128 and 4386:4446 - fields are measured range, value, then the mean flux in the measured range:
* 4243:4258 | 0.10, 4.19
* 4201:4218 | 0.10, 4.07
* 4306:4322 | 0.12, 4.31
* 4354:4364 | -0.11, 5.52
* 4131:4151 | 0.16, 3.65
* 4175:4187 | 0.15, 3.81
